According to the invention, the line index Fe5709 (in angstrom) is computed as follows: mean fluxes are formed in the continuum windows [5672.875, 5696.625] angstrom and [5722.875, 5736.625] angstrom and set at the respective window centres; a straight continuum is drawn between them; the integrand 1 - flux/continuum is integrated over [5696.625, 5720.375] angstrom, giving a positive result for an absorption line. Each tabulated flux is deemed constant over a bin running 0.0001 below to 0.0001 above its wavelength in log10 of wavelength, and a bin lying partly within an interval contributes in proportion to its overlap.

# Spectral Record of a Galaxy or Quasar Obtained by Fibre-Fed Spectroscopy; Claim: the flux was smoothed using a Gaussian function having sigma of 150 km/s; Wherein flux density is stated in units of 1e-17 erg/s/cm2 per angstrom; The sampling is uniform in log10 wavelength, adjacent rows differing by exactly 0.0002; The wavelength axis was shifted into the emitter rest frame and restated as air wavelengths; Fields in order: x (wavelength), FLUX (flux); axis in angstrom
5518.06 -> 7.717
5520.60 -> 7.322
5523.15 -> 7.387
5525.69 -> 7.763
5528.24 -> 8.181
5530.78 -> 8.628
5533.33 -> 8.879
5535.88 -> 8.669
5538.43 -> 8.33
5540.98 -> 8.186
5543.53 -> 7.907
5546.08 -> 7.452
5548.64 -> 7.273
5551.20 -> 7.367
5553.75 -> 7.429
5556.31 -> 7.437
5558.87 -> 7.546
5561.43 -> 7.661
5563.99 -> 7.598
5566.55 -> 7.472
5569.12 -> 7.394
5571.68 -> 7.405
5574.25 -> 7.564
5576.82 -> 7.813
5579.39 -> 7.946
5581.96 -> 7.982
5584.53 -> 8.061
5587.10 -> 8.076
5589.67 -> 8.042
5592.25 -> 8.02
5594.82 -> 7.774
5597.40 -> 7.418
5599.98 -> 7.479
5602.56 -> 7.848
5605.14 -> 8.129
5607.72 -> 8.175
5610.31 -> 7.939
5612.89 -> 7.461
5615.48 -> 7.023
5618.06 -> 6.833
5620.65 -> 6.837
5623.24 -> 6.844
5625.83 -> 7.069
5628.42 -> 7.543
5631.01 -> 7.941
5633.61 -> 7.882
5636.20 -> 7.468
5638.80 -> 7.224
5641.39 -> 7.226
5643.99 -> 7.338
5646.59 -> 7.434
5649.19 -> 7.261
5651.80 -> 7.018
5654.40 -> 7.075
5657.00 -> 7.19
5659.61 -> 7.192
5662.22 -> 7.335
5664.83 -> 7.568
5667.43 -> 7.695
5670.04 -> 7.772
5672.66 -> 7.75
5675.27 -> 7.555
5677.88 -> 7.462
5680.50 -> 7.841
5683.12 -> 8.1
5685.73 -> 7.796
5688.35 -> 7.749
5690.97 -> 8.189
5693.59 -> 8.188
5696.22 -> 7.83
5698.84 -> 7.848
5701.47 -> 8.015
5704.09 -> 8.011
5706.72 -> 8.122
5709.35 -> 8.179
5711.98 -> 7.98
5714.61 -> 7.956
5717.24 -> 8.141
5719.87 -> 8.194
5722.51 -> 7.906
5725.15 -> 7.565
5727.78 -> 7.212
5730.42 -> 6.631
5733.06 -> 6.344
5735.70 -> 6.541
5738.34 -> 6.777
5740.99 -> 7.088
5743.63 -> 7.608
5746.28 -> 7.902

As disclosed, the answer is -2.2 angstrom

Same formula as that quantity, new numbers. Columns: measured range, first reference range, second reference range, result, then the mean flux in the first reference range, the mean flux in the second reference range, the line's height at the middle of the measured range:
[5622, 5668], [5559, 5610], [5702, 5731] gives 2.7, 7.78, 7.85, 7.81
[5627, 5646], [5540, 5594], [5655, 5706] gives 0.5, 7.7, 7.74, 7.72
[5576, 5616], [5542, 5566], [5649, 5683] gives -1.8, 7.53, 7.47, 7.5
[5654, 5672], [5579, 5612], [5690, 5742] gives 0.7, 7.91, 7.63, 7.75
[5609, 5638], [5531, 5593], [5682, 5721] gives 2.1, 7.82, 8.02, 7.91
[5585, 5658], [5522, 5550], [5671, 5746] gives 3.5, 8.06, 7.67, 7.86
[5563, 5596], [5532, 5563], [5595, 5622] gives -0.5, 7.84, 7.52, 7.67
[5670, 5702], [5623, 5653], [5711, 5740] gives -2.1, 7.37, 7.37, 7.37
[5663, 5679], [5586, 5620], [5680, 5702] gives 0.5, 7.69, 7.95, 7.89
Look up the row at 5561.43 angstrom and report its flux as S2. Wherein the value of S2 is 7.661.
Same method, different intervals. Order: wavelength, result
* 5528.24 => 8.181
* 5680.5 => 7.841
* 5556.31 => 7.437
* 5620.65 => 6.837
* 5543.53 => 7.907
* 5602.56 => 7.848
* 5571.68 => 7.405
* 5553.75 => 7.429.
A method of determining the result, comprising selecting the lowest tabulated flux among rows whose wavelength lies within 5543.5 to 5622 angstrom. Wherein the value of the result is 6.833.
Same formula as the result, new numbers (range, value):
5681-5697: 7.749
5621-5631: 6.844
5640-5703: 7.018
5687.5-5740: 6.344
